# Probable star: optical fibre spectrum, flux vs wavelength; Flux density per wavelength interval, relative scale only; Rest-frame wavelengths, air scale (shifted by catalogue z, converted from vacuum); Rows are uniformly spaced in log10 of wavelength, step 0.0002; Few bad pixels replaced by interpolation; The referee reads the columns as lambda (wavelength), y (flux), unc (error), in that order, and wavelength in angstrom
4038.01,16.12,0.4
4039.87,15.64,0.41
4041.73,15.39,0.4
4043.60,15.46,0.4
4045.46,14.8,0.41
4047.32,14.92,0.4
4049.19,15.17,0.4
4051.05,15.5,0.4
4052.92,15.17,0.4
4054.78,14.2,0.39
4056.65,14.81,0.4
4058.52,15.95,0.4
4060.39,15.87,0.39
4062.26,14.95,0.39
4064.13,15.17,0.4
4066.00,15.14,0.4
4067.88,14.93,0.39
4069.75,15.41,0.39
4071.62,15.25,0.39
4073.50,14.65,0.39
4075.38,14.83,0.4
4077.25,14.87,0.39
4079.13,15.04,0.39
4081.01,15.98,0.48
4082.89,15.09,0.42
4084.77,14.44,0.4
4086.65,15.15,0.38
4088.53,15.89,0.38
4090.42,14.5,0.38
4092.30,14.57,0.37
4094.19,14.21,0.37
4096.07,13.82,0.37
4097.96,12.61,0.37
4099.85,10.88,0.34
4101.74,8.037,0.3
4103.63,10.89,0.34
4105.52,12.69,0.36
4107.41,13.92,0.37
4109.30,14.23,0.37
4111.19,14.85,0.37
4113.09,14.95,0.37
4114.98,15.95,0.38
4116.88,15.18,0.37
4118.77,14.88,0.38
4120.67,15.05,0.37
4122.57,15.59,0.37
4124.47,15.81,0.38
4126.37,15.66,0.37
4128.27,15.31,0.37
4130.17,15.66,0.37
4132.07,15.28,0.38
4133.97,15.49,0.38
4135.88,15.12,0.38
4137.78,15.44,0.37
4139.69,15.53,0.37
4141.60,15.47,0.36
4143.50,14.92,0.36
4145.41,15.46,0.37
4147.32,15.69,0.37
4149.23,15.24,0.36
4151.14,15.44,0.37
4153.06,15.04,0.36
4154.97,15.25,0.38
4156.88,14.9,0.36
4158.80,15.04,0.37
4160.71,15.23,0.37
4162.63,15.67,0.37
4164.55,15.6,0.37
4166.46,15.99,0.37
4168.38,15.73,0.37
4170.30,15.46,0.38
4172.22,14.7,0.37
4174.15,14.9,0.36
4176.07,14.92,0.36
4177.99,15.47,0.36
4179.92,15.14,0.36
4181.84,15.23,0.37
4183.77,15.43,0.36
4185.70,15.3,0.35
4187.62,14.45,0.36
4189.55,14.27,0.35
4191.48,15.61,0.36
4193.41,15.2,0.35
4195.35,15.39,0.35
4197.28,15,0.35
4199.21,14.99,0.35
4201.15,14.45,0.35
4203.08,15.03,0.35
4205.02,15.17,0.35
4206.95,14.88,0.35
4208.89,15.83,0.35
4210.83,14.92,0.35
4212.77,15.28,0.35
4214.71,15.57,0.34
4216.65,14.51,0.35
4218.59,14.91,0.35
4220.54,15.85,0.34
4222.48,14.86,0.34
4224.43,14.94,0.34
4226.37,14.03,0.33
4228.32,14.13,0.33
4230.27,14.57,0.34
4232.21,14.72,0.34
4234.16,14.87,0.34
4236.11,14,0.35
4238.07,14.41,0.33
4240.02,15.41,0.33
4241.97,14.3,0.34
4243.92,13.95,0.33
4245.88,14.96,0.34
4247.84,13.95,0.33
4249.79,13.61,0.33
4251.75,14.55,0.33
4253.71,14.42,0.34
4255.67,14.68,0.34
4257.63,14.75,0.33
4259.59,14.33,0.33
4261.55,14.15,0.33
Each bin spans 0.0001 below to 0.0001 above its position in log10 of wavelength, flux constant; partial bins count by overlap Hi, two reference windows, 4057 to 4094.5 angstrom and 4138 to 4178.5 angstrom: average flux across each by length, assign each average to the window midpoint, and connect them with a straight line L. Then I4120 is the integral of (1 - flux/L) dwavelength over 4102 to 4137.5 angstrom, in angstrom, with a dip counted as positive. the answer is 1.2 angstrom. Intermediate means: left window 15.1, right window 15.3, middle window 14.7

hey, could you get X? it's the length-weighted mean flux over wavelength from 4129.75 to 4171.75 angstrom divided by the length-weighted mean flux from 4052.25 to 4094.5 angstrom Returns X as 1.02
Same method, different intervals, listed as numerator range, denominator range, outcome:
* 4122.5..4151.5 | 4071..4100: 1.06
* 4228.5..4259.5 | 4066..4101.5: 1.00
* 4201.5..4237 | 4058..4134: 1.02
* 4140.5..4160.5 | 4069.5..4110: 1.10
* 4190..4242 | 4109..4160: 0.98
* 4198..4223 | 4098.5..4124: 1.11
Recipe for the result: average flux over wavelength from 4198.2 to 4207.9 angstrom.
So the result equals 14.9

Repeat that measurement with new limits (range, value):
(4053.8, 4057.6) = 14.5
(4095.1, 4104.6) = 11.3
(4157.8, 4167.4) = 15.5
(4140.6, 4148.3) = 15.4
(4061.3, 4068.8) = 15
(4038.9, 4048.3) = 15.2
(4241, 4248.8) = 14.3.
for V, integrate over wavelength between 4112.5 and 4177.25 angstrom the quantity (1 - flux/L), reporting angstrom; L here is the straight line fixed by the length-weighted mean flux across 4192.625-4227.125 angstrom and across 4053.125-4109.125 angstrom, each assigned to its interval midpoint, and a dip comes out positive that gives -3.03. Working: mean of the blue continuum 14.3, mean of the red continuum 15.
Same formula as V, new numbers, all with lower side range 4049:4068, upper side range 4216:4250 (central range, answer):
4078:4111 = 3.03 angstrom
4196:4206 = -0.17 angstrom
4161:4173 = -0.58 angstrom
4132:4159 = -0.75 angstrom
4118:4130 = -0.37 angstrom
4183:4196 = -0.31 angstrom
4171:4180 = -0.15 angstrom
